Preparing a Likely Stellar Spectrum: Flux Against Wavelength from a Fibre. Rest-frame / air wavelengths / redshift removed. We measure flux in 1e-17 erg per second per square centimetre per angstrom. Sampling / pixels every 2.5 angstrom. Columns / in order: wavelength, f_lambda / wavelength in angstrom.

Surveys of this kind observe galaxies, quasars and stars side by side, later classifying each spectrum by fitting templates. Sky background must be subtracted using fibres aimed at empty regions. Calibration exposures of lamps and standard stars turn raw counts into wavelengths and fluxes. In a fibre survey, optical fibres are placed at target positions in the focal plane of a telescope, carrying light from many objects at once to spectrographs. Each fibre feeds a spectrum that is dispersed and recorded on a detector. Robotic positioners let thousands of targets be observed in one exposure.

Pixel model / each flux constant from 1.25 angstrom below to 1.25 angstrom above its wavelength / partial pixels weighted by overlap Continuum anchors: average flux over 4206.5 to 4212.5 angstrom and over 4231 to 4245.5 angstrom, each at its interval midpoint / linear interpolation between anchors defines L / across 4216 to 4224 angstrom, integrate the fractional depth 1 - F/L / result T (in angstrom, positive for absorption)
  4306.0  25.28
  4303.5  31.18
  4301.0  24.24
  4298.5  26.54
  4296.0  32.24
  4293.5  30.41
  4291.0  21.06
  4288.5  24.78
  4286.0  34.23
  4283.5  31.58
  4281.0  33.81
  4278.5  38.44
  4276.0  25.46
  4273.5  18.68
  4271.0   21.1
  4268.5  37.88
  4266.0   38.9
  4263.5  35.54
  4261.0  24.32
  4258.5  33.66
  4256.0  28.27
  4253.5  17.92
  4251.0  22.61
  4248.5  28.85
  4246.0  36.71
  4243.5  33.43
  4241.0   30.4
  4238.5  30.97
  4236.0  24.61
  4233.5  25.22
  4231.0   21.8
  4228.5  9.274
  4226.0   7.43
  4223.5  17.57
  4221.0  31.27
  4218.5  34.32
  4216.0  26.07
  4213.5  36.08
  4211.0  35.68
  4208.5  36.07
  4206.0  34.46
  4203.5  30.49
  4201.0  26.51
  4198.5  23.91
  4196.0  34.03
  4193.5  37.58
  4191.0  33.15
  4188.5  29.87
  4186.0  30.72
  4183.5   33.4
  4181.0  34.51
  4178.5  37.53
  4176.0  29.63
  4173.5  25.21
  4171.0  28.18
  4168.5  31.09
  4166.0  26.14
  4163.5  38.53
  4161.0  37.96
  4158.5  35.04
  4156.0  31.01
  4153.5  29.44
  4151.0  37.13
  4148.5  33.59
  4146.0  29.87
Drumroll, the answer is 1.16 angstrom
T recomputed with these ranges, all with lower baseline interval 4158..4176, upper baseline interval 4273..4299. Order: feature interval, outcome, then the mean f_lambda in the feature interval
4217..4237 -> 5.9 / 21.5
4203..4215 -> -1.6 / 34.6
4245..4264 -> 1.1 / 28.1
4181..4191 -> -0.3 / 32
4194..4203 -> 0.5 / 29.1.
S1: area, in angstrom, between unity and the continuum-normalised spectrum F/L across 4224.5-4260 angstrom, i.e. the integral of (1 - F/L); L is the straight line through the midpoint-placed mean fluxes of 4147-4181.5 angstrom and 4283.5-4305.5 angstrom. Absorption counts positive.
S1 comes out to 5.7 angstrom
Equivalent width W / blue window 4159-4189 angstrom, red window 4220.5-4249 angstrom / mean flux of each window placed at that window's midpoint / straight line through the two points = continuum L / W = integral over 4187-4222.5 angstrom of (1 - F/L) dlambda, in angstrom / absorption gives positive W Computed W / -4.83 angstrom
